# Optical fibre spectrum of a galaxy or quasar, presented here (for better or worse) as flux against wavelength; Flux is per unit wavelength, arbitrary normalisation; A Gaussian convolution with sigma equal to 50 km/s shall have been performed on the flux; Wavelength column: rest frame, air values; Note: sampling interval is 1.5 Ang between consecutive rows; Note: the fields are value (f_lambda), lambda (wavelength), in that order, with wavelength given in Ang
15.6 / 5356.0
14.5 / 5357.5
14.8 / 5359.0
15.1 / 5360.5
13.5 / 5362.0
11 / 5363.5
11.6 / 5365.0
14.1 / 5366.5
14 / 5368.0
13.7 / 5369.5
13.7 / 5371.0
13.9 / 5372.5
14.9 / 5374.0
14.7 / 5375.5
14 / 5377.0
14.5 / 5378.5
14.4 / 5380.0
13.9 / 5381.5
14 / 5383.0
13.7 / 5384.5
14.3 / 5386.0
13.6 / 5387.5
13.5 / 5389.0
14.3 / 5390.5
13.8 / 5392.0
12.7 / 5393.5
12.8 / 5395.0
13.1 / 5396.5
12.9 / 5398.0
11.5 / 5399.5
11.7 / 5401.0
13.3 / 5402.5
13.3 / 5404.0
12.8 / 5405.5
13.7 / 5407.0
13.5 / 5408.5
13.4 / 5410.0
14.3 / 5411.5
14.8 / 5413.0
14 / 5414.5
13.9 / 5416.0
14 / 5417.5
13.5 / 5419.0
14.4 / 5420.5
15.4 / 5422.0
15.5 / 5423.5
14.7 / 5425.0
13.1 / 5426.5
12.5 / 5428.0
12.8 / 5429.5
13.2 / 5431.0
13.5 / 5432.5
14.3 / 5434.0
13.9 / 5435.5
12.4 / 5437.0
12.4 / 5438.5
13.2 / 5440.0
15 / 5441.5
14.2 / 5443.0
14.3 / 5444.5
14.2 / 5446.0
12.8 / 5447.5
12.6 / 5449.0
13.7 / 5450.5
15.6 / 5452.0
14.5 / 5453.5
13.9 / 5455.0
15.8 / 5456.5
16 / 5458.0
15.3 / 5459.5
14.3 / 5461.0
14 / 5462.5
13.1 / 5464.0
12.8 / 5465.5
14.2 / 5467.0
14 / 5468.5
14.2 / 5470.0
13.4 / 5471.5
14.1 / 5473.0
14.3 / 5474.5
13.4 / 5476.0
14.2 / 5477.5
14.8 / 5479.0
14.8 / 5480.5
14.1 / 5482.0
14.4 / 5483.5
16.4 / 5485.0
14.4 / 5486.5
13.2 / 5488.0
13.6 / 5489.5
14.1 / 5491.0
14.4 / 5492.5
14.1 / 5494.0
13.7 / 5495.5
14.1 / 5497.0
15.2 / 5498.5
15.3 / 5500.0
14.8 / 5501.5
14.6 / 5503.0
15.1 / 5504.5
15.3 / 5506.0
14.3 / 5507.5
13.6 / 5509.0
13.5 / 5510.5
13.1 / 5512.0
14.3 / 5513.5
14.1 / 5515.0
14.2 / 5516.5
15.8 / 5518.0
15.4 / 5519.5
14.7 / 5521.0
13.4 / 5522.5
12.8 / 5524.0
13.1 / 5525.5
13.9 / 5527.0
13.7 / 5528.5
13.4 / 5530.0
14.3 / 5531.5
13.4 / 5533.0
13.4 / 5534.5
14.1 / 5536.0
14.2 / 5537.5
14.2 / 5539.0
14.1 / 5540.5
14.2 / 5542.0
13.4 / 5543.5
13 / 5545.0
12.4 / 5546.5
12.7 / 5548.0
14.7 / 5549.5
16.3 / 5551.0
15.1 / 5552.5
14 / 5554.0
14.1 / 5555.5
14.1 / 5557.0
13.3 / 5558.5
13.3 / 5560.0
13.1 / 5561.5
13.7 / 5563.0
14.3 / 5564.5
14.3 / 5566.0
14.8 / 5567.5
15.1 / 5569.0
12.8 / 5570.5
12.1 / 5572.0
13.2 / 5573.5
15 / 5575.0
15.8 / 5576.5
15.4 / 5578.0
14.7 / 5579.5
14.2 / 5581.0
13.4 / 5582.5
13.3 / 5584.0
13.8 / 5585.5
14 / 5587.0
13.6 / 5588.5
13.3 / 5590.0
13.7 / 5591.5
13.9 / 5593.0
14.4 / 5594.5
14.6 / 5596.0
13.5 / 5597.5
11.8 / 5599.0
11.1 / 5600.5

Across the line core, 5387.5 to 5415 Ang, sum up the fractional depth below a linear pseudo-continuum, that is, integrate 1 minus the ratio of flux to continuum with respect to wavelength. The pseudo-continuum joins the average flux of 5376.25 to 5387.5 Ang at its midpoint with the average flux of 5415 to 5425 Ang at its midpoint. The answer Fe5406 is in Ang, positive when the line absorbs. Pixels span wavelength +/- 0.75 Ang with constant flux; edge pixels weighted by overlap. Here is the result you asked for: 1.9 Ang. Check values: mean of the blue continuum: 14.1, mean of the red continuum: 14.5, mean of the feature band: 13.3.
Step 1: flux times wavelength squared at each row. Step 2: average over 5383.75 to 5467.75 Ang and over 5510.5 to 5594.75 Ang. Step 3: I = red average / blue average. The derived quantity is 1.1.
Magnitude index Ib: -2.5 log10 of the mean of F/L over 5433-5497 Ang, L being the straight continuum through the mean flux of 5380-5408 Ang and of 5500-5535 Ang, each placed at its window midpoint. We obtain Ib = -0.02 mag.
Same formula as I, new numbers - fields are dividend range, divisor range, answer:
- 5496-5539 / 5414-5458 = 1.05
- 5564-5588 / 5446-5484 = 1.04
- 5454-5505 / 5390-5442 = 1.09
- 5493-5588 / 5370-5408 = 1.10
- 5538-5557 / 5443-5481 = 1.02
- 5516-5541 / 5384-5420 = 1.09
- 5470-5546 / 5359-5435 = 1.08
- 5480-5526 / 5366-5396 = 1.08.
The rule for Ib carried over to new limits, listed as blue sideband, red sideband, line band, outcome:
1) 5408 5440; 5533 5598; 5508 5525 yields -0.01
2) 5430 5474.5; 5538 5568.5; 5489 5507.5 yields -0.04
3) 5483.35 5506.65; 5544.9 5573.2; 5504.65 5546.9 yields 0.02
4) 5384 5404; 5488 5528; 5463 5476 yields 0.01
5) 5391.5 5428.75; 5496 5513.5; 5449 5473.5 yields -0.02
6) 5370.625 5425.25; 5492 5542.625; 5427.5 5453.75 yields 0.02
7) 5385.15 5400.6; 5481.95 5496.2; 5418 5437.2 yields -0.02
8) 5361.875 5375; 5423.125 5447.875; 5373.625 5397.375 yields -0.03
